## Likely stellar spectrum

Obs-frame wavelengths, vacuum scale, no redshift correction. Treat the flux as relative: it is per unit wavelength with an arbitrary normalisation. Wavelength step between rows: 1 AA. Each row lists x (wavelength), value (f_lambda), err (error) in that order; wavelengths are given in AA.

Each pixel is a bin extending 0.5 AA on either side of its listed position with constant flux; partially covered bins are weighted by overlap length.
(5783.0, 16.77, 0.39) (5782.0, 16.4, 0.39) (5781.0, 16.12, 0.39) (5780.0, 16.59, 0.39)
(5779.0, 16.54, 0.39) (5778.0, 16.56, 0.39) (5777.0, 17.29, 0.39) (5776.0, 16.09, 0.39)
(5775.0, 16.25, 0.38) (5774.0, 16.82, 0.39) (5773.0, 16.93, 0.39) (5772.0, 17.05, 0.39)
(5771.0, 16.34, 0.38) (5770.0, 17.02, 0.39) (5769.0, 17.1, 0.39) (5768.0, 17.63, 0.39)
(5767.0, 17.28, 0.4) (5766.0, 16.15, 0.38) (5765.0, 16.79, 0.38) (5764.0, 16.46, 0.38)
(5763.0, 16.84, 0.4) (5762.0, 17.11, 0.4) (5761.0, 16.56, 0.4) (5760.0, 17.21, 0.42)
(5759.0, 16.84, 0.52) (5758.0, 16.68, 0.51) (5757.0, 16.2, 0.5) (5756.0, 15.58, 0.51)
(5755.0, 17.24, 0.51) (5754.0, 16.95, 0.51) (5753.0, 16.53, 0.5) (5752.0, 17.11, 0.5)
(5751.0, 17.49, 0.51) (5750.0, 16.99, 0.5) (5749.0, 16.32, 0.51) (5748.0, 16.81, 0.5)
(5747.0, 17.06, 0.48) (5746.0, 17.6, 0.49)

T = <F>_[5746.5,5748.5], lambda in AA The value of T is 16.9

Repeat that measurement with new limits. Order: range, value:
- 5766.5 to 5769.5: 17.3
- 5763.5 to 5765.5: 16.6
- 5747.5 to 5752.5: 16.9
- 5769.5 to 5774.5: 16.8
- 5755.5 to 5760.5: 16.5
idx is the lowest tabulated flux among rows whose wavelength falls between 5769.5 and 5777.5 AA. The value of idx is 16.09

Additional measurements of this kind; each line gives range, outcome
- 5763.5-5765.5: 16.46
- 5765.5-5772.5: 16.15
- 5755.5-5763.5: 15.58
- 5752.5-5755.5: 16.53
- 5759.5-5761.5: 16.56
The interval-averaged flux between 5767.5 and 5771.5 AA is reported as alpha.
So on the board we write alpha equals 17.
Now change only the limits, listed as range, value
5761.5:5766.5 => 16.7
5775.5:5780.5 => 16.6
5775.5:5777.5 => 16.7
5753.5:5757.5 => 16.5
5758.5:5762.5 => 16.9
